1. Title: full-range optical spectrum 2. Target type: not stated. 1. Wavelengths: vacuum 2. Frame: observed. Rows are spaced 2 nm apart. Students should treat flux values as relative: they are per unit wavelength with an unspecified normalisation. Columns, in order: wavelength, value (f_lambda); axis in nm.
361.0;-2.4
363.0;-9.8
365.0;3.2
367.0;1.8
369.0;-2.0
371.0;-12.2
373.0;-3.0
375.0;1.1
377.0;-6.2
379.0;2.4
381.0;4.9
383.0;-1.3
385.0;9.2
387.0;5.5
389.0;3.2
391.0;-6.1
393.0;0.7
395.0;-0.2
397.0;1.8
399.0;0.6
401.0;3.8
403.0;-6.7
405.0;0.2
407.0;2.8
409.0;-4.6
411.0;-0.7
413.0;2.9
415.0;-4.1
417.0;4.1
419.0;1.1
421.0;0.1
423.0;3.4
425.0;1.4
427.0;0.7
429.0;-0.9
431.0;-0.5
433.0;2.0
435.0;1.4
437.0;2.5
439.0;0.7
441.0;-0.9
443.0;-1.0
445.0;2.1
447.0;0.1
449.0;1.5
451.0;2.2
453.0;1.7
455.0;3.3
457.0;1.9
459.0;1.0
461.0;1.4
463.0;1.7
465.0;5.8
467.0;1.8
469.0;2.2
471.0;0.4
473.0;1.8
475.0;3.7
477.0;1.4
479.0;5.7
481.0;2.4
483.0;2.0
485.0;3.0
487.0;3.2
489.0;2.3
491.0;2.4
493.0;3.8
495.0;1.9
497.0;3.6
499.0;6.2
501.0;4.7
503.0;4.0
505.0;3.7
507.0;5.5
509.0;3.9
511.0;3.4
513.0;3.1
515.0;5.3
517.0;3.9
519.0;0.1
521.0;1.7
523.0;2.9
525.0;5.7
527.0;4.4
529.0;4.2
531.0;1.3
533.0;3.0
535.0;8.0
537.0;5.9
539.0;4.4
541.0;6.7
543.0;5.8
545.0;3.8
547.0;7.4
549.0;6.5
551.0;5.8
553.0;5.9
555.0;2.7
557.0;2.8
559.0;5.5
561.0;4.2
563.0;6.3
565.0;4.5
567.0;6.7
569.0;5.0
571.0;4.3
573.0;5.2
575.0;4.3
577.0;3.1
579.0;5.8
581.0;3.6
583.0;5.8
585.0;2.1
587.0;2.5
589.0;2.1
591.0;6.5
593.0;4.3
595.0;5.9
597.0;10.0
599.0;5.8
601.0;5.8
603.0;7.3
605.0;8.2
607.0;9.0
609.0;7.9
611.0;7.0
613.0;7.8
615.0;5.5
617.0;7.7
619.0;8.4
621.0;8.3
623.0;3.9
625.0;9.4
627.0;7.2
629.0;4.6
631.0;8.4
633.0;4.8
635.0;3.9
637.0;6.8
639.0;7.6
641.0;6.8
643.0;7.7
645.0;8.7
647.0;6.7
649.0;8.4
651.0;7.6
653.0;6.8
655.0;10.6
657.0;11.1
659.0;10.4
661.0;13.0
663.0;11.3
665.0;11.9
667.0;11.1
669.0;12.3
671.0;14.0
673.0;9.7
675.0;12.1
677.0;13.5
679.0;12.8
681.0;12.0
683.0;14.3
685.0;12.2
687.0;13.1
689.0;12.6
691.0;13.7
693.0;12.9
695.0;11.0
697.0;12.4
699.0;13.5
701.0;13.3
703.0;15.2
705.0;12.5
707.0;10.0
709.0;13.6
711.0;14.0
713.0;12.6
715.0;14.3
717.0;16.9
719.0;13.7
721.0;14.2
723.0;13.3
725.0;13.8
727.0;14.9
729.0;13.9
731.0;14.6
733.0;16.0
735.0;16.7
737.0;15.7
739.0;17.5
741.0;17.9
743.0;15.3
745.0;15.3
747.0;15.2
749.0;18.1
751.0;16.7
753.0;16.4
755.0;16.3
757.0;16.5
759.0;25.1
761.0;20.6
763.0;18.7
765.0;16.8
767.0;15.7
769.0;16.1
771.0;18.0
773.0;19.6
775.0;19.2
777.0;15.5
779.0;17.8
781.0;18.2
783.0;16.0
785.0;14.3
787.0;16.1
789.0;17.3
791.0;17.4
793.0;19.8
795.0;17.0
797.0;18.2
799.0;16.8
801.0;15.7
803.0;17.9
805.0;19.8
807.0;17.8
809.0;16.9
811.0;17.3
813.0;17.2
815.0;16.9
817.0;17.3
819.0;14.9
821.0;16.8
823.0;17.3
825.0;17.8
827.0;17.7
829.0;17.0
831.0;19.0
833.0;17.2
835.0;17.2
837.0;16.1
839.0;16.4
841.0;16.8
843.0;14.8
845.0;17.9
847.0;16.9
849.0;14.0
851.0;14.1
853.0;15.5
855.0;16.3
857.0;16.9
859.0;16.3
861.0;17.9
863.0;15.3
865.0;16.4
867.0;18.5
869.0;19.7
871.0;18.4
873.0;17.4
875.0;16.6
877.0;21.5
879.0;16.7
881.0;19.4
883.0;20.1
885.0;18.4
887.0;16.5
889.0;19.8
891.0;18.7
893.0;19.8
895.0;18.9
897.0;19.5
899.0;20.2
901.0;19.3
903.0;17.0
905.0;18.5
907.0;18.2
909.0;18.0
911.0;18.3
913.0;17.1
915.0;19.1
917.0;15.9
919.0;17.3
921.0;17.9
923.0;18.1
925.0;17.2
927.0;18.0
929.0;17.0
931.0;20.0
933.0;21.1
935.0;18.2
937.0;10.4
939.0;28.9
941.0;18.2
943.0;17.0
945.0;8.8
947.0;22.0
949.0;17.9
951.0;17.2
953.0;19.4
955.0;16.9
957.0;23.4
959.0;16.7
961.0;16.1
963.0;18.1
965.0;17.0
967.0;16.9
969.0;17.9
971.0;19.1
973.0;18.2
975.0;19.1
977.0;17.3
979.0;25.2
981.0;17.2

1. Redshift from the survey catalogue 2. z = 0.642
